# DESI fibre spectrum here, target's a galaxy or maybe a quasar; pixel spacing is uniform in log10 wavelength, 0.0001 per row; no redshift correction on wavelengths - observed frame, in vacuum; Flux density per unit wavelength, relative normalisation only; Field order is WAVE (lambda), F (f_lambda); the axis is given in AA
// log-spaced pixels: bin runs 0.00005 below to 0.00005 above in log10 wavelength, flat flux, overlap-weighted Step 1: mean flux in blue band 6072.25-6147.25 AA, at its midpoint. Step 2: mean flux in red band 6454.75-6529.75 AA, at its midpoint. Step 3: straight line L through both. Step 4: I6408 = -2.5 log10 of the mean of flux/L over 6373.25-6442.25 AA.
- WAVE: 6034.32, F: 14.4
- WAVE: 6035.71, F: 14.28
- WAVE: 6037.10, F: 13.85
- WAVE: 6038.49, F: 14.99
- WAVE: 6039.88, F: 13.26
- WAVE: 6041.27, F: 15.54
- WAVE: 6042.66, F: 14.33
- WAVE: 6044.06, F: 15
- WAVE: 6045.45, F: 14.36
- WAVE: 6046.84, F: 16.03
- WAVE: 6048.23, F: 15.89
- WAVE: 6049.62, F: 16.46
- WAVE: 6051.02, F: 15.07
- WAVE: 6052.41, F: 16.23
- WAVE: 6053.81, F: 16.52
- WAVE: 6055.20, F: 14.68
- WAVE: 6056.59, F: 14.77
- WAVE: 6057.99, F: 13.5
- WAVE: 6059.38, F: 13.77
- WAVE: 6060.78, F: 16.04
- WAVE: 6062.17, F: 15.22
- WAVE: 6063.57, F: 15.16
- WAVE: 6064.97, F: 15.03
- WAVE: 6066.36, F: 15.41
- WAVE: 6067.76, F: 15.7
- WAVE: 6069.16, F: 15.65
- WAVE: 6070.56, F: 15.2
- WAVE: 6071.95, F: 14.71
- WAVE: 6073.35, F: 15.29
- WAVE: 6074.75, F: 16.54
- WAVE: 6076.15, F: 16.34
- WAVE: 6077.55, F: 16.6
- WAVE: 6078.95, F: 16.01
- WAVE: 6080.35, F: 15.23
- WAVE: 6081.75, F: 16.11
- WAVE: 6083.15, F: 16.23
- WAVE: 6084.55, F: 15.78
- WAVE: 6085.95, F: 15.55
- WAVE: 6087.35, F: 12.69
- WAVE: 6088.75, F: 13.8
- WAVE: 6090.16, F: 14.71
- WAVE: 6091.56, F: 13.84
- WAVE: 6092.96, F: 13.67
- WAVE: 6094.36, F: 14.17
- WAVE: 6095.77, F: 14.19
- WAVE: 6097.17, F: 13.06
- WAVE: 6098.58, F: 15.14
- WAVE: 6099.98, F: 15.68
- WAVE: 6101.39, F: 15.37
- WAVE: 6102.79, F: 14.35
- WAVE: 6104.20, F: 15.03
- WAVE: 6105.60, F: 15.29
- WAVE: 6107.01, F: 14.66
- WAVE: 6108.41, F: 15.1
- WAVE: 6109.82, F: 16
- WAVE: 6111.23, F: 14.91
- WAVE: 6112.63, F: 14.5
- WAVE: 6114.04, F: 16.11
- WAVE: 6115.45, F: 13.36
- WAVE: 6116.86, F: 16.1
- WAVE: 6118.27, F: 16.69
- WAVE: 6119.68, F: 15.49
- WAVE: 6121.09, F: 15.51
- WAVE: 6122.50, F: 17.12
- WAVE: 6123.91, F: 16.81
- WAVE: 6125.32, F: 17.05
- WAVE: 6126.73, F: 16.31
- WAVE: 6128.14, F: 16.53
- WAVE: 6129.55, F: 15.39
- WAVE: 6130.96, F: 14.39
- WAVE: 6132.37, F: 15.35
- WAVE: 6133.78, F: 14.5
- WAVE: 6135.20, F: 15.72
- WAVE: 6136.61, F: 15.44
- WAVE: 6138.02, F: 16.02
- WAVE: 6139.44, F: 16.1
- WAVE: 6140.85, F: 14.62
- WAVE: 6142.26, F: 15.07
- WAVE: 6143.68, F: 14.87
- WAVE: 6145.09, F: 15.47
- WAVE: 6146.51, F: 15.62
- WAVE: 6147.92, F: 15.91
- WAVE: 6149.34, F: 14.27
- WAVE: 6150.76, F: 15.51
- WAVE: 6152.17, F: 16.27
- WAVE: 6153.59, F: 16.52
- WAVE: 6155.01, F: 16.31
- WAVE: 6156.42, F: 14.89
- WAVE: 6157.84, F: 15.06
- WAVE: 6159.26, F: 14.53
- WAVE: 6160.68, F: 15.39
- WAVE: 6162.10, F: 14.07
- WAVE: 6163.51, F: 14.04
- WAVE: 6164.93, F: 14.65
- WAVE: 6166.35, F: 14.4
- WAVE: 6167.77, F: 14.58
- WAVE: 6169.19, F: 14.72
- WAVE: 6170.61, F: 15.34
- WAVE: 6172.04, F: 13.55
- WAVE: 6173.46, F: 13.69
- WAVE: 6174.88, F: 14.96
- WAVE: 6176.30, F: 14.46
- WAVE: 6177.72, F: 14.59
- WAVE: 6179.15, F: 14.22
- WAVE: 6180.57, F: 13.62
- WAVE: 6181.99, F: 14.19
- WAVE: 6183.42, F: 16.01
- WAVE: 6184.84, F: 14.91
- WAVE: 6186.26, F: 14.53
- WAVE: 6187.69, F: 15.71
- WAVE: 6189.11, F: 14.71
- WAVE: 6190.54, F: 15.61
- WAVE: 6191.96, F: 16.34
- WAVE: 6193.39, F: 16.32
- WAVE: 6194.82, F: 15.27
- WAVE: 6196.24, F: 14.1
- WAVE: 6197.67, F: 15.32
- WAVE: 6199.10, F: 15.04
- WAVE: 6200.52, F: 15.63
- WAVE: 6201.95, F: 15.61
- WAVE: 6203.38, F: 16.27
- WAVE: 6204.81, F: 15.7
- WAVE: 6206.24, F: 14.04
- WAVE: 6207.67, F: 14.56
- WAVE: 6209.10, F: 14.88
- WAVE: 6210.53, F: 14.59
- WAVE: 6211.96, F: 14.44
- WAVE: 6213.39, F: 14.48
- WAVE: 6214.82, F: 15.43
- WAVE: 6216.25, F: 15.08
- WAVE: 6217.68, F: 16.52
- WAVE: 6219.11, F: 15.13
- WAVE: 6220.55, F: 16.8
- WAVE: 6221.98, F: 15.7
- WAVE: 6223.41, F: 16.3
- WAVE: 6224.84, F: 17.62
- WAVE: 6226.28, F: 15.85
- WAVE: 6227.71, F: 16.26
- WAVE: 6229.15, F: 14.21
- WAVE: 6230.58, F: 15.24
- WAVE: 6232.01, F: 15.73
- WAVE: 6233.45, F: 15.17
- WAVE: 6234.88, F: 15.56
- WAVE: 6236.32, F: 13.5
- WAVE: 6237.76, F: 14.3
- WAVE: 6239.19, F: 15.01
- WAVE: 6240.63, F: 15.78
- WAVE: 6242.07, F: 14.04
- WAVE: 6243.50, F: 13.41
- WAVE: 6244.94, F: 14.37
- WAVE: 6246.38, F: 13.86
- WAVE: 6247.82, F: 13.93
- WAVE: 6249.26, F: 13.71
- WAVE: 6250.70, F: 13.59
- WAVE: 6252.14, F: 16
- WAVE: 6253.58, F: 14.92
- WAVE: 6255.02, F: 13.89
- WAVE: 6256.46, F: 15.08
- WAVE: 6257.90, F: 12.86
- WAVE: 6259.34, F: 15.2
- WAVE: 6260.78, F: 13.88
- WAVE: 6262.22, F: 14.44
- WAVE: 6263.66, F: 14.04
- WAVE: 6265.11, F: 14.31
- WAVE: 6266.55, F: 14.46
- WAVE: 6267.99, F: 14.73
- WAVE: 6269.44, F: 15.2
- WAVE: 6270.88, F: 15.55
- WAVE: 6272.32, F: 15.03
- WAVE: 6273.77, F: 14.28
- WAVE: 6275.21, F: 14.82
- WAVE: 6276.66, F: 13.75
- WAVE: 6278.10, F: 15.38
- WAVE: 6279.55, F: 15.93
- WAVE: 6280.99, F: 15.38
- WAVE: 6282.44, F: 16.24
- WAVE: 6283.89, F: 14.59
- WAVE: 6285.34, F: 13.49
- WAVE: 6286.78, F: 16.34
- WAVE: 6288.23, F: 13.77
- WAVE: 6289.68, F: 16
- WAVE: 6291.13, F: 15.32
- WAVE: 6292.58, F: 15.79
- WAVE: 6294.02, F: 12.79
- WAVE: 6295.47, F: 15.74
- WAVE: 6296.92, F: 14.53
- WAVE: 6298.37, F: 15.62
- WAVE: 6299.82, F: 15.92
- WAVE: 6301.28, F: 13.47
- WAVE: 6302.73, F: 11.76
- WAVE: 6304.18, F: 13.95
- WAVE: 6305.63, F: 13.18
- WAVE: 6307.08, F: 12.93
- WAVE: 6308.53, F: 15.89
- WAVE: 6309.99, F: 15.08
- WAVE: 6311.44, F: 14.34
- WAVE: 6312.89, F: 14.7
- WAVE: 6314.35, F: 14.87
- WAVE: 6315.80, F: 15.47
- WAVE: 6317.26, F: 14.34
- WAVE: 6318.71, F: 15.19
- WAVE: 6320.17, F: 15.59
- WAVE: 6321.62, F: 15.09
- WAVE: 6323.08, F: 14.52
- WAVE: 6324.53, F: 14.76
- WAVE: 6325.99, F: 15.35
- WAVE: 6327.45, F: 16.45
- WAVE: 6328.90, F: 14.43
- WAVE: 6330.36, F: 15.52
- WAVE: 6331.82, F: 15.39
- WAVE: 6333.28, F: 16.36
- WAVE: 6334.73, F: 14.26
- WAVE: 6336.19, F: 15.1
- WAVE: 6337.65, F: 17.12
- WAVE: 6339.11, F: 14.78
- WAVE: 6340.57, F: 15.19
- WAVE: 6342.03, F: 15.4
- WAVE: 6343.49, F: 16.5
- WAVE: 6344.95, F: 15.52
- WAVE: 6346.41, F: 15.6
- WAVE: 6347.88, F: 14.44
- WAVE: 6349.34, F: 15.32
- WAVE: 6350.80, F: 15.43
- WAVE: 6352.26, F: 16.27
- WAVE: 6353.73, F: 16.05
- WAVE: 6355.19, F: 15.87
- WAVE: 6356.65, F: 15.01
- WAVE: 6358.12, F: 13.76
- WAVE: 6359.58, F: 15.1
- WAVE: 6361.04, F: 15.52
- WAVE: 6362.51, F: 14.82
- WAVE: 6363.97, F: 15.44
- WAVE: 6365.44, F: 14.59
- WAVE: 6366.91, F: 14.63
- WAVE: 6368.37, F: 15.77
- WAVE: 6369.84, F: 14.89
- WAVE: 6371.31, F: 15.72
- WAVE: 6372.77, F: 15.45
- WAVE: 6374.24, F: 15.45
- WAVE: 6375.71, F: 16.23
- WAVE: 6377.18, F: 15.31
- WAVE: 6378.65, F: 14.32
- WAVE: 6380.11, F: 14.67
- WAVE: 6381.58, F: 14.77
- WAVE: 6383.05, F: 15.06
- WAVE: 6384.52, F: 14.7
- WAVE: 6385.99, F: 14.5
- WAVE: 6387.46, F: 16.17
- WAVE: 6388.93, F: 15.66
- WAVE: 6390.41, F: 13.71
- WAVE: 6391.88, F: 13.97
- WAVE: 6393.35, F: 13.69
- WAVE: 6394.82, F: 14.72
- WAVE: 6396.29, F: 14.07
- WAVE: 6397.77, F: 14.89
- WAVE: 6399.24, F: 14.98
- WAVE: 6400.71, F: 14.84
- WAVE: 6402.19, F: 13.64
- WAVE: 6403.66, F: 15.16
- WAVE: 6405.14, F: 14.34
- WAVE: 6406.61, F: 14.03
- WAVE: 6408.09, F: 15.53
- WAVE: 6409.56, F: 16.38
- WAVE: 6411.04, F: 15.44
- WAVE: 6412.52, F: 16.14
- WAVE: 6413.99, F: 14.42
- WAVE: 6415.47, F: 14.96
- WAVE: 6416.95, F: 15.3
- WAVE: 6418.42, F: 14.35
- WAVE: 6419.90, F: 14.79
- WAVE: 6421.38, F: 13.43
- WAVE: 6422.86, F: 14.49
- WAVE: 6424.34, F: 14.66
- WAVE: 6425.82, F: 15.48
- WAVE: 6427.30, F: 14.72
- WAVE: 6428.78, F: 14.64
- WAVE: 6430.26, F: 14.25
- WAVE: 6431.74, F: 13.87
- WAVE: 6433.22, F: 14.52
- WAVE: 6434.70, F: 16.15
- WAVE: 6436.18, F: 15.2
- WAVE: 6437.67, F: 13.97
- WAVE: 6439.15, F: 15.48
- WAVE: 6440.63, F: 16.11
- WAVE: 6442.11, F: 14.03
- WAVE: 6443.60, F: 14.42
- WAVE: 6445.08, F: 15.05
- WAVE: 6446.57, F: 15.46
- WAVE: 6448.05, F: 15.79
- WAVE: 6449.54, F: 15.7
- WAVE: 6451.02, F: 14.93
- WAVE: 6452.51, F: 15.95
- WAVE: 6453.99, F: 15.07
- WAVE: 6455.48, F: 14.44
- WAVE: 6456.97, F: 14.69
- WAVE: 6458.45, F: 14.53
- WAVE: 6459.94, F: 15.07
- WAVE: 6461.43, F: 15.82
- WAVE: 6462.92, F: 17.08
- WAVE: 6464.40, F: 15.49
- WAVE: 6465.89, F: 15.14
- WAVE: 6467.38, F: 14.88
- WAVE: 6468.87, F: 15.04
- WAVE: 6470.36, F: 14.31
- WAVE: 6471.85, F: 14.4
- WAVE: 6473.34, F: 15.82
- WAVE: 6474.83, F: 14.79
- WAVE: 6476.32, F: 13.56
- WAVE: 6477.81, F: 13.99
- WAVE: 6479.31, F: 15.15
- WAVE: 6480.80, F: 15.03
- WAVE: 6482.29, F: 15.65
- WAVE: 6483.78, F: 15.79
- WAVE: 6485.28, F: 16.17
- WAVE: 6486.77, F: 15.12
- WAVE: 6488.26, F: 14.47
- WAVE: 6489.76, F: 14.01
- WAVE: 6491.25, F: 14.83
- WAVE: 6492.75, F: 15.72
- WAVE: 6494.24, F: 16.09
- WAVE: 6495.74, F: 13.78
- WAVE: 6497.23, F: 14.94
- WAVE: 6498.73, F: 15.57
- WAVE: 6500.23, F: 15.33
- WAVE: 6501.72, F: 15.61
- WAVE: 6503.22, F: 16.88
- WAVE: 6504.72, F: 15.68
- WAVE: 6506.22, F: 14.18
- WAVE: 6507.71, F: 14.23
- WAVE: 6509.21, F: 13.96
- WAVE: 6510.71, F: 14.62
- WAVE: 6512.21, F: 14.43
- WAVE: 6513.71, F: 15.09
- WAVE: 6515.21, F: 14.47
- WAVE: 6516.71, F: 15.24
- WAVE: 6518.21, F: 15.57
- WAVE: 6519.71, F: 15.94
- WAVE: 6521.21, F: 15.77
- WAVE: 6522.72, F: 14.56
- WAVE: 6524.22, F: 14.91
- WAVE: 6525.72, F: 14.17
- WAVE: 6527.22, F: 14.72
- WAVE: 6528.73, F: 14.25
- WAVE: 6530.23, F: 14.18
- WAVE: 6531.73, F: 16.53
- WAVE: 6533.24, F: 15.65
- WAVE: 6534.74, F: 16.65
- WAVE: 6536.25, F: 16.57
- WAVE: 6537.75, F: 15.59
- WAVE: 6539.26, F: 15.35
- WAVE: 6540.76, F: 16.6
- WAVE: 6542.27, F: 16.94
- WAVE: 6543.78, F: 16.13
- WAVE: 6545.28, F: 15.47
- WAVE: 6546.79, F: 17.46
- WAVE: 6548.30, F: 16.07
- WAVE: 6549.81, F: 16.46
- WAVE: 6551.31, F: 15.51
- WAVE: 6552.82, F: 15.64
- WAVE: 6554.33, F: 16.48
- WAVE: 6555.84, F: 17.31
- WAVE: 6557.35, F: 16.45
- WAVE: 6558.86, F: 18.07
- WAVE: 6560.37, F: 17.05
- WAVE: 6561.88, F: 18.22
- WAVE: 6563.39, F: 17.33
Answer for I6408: 0.02 mag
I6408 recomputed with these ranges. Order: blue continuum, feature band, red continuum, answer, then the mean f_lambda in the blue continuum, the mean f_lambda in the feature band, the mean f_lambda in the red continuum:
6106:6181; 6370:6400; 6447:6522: 0.02 mag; 15.2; 14.9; 15.1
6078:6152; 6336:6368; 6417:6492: -0.02 mag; 15.3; 15.3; 15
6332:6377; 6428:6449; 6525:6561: 0.05 mag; 15.4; 14.9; 16.1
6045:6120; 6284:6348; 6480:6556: 0.03 mag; 15.2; 15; 15.4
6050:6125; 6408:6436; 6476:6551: 0.03 mag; 15.2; 14.9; 15.3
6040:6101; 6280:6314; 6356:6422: 0.02 mag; 15.1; 14.7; 14.9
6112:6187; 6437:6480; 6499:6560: 0.04 mag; 15.2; 15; 15.6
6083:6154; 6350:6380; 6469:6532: -0.01 mag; 15.2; 15.3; 15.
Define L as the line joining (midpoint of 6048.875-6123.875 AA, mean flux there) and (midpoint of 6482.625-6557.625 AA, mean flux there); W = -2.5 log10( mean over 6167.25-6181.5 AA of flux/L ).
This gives 0.066 mag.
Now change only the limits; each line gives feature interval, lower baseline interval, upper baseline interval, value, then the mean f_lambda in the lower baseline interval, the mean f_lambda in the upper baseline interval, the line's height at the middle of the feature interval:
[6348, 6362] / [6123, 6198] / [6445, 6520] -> -0.01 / 15.2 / 15.1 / 15.1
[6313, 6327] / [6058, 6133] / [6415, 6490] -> 0.00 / 15.3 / 15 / 15.1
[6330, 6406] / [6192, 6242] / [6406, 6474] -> 0.00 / 15.3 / 15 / 15.1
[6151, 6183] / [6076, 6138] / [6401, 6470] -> 0.03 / 15.3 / 15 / 15.2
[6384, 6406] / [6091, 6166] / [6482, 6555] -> 0.05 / 15.2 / 15.4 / 15.4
